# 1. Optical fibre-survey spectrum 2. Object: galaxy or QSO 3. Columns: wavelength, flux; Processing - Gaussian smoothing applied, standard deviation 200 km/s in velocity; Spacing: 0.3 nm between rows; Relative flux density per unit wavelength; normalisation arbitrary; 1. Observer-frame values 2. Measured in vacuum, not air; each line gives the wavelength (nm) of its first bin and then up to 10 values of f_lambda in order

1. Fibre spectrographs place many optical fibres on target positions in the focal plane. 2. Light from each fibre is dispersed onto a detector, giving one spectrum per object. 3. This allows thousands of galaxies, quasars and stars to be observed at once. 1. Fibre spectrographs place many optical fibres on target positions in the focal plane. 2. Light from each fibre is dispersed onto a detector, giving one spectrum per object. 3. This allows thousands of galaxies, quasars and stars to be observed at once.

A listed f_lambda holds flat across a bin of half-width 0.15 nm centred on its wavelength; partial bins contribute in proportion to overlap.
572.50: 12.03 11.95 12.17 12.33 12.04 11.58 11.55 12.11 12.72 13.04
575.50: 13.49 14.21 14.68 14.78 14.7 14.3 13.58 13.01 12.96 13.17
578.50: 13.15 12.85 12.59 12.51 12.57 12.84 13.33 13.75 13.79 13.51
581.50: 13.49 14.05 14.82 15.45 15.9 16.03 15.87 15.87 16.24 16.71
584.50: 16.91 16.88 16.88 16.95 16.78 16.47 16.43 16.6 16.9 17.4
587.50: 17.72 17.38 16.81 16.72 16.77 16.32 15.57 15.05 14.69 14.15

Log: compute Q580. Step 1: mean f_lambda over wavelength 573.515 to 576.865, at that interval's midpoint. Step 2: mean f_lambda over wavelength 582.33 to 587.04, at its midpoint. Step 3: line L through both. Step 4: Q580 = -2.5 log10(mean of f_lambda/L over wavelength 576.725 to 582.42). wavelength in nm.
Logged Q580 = 0.09 mag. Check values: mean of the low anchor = 13.2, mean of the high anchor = 16.4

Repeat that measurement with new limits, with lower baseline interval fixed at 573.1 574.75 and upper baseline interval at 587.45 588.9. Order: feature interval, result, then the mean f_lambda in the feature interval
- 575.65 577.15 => -0.14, 14.5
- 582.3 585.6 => -0.06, 16.4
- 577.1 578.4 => 0.01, 13.2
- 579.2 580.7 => 0.09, 13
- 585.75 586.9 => -0.01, 16.6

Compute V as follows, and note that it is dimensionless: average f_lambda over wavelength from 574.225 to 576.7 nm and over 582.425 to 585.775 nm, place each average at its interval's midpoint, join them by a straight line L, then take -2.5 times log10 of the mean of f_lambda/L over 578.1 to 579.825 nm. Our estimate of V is 0.15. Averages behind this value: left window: 13.5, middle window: 12.8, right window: 16.4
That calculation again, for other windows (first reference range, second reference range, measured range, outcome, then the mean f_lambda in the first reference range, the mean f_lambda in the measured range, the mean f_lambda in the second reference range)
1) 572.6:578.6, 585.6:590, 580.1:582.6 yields 0.050 mag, 13.1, 14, 16.5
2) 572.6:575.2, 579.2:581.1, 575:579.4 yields -0.076 mag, 12.1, 13.6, 13.1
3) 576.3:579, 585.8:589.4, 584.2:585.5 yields -0.066 mag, 13.6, 16.9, 16.8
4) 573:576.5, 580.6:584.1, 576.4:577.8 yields -0.035 mag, 12.9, 14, 15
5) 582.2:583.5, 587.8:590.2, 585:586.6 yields -0.055 mag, 15.8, 16.7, 16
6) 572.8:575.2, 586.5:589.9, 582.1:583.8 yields -0.058 mag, 12.1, 15.7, 16.6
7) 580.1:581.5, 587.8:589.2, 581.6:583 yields -0.069 mag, 13.6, 15.1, 16.7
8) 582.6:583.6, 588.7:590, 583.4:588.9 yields -0.069 mag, 15.9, 16.8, 15.6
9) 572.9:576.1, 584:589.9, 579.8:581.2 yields 0.090 mag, 12.6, 13.4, 16.6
